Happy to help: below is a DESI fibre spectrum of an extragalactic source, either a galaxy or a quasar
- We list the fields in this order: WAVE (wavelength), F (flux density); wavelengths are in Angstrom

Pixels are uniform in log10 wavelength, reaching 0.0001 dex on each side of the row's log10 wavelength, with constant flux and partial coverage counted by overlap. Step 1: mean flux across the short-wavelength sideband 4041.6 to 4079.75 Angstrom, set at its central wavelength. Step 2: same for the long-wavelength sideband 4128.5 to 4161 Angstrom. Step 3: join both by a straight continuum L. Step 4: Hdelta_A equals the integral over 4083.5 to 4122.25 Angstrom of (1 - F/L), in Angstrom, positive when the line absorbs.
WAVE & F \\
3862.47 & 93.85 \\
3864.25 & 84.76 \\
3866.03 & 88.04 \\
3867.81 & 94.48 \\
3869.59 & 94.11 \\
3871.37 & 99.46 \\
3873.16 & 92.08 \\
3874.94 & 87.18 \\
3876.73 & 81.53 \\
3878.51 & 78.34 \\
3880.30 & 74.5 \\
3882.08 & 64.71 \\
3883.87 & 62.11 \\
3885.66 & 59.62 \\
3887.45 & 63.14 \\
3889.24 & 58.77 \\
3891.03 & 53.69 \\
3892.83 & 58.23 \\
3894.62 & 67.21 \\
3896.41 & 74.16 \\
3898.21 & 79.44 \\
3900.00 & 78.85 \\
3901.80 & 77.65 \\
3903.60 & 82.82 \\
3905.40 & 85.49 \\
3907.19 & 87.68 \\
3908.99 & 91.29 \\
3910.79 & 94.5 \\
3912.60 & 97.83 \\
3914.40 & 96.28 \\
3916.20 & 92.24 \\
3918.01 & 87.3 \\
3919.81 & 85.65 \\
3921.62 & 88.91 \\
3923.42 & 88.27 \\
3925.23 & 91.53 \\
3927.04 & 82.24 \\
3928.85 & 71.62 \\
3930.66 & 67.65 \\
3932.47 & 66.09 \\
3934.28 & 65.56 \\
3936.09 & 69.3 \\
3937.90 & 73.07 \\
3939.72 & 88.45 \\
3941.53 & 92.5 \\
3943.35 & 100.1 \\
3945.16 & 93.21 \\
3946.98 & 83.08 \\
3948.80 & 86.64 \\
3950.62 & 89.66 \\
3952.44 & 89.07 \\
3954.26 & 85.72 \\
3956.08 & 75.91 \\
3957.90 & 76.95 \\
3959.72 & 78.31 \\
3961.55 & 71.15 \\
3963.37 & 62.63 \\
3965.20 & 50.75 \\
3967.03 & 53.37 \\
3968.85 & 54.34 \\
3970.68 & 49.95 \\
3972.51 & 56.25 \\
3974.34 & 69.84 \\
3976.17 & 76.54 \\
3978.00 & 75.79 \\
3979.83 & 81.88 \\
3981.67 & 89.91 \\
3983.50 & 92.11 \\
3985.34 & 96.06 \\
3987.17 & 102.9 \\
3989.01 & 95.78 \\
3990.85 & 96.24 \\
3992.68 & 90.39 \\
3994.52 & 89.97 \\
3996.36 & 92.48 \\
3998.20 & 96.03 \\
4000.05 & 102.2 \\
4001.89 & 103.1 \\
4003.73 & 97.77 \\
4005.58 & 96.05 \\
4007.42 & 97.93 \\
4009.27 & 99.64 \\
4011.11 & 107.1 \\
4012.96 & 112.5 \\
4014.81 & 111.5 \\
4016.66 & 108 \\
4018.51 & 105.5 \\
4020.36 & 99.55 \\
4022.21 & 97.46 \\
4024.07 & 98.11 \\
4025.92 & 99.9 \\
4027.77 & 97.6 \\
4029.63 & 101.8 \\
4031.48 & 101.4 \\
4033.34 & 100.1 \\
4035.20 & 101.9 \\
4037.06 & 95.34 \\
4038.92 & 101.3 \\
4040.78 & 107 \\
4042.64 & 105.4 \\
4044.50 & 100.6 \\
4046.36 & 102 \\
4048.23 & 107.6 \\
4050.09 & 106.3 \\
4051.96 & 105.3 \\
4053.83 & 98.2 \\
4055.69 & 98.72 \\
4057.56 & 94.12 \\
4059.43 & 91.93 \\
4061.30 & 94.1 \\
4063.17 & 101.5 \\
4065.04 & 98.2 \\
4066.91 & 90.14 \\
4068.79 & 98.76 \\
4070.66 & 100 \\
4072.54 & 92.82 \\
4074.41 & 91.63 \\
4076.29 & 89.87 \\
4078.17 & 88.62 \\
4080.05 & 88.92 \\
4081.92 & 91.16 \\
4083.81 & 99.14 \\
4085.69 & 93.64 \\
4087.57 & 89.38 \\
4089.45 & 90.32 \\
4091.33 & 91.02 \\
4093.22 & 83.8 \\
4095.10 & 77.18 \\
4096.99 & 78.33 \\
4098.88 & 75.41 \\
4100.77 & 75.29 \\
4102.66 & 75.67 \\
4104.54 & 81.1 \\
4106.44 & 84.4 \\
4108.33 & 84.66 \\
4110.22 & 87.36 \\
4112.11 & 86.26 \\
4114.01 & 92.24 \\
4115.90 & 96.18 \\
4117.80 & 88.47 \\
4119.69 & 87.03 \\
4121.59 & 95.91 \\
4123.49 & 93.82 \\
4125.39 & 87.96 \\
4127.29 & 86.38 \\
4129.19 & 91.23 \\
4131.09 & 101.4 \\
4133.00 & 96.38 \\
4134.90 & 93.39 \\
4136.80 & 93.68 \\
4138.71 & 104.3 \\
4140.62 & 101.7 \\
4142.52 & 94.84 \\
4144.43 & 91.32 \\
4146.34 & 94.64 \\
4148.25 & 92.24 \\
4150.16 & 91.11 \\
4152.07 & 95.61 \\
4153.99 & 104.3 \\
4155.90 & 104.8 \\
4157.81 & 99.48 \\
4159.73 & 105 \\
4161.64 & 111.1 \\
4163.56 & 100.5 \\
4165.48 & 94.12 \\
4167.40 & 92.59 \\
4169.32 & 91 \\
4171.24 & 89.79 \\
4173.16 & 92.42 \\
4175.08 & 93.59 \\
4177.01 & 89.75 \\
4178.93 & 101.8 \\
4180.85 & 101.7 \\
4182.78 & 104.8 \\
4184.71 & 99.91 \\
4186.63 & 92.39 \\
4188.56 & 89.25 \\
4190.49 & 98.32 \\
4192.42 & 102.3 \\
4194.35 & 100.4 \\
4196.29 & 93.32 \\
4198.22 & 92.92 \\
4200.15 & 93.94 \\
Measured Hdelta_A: 4.6 Angstrom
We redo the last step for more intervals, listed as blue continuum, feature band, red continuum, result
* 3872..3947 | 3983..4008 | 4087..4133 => -4.2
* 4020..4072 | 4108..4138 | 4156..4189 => 2.0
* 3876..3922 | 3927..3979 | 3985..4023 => 8.6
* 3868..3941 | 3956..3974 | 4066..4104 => 4.3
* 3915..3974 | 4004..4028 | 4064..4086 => -4.5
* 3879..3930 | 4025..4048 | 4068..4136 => -4.3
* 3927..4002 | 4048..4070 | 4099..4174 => -2.8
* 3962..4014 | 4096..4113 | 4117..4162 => 2.3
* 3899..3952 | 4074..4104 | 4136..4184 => 2.4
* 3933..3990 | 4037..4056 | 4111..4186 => -3.7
